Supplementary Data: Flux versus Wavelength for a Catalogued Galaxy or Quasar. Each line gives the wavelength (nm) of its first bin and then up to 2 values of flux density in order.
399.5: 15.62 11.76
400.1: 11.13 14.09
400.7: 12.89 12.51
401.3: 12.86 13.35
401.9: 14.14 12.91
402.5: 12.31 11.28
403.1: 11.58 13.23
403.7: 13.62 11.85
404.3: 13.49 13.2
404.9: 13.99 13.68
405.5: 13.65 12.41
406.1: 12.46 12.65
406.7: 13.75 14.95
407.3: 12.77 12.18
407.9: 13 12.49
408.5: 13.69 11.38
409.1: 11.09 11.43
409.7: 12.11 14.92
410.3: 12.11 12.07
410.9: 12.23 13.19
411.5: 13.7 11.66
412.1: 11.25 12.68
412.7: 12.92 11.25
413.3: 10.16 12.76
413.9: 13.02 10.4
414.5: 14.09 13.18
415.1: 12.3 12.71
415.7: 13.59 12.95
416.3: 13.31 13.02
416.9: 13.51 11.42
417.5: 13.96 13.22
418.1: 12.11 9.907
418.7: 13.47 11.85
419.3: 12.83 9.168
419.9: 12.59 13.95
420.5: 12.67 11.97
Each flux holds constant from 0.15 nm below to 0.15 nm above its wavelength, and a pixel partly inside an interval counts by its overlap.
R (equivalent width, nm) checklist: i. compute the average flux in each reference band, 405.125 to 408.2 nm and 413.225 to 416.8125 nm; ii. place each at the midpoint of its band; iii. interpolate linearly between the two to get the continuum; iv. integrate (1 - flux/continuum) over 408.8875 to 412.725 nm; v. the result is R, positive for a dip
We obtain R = 0.155 nm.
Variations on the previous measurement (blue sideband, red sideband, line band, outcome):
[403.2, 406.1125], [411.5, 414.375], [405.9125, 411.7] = -0.093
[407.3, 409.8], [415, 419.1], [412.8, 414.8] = 0.070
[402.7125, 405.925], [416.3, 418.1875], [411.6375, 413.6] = 0.180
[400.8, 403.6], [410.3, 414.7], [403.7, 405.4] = -0.093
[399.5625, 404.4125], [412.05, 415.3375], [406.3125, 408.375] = -0.104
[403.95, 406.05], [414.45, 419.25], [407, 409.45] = 0.119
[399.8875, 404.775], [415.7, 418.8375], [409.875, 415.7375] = 0.121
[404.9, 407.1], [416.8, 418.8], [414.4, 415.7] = -0.042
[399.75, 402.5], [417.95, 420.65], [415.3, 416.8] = -0.115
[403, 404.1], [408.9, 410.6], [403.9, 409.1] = -0.215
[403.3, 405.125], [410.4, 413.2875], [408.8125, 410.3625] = 0.032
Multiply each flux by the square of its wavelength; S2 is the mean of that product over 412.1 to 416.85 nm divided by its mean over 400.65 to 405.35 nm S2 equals 1.03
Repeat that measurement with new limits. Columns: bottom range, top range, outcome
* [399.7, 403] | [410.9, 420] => 1.05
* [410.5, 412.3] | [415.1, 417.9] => 1.08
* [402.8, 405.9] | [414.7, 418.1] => 1.06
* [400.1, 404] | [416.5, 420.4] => 1.05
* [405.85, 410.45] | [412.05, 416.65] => 1.01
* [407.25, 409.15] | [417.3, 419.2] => 1.05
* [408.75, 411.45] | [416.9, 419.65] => 1.02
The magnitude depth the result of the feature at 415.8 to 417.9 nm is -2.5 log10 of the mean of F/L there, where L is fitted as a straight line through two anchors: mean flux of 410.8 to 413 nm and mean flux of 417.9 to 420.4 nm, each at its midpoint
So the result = -0.08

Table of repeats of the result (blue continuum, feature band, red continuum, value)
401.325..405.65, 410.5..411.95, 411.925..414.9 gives -0.02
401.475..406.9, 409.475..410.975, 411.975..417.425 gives 0.01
